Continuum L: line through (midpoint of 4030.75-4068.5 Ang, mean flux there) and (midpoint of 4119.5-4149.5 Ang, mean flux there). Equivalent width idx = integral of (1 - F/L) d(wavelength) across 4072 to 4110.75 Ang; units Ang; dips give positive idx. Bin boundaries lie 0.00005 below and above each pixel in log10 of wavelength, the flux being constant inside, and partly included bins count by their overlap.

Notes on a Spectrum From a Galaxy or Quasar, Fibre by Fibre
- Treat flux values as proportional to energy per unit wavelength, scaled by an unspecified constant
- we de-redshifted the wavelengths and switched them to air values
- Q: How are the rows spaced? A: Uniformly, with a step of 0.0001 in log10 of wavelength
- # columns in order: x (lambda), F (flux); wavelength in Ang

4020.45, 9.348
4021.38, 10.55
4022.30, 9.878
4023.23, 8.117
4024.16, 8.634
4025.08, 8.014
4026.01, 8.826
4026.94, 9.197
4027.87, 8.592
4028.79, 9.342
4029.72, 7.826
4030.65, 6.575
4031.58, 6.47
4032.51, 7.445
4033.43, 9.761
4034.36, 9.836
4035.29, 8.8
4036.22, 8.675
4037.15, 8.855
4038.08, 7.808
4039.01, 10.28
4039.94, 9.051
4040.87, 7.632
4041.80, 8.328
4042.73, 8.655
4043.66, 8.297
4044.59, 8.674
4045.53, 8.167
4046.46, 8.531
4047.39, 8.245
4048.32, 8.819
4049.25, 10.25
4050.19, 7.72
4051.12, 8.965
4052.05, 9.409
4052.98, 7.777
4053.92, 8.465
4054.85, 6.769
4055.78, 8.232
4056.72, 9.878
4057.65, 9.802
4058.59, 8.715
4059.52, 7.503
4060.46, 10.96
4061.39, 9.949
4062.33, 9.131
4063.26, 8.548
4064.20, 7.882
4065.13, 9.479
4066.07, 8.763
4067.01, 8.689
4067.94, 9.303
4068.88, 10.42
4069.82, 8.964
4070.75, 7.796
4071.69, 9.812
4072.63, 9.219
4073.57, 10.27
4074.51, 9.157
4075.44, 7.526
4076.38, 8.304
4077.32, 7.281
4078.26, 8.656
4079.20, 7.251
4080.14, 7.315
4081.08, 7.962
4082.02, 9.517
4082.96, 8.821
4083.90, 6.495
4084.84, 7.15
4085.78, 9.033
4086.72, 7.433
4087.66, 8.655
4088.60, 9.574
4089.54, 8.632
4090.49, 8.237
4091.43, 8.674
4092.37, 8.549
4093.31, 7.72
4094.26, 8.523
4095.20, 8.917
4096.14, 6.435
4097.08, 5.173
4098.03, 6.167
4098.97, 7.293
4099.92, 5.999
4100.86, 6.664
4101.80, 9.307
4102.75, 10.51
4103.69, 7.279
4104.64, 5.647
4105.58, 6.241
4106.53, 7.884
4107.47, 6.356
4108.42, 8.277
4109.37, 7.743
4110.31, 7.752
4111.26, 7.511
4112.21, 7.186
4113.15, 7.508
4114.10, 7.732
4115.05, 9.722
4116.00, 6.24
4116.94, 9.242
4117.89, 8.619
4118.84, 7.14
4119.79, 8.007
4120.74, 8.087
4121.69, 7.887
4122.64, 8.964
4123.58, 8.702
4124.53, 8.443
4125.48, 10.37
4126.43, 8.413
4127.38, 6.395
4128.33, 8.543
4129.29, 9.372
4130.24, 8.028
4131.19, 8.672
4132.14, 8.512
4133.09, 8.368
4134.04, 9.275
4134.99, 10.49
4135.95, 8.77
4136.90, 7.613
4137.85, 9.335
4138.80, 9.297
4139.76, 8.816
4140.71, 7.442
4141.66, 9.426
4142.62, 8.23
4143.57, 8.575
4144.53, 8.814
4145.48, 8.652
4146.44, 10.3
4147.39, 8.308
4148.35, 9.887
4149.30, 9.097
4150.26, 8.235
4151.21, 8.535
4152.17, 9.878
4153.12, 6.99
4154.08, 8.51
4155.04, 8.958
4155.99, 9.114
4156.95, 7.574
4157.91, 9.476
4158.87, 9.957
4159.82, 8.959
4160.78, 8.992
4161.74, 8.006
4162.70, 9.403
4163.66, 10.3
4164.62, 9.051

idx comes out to 3.6 Ang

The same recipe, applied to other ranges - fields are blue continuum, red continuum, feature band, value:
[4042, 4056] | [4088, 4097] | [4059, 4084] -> -1.2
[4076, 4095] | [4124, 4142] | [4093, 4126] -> 2.8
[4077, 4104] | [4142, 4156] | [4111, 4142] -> 0.1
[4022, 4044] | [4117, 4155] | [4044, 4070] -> -0.9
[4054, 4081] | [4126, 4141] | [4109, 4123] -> 1.1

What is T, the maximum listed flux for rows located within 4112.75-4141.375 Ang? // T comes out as 10.49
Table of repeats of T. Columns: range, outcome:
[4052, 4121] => 10.96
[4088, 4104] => 10.51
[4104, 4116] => 9.722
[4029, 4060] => 10.28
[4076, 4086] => 9.517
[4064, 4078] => 10.42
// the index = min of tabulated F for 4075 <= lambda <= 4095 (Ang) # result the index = 6.495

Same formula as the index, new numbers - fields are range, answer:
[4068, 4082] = 7.251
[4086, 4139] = 5.173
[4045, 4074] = 6.769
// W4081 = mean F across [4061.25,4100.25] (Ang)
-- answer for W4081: 8.29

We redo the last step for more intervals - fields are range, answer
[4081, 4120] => 7.79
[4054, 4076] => 8.98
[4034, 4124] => 8.31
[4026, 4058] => 8.56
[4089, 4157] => 8.23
